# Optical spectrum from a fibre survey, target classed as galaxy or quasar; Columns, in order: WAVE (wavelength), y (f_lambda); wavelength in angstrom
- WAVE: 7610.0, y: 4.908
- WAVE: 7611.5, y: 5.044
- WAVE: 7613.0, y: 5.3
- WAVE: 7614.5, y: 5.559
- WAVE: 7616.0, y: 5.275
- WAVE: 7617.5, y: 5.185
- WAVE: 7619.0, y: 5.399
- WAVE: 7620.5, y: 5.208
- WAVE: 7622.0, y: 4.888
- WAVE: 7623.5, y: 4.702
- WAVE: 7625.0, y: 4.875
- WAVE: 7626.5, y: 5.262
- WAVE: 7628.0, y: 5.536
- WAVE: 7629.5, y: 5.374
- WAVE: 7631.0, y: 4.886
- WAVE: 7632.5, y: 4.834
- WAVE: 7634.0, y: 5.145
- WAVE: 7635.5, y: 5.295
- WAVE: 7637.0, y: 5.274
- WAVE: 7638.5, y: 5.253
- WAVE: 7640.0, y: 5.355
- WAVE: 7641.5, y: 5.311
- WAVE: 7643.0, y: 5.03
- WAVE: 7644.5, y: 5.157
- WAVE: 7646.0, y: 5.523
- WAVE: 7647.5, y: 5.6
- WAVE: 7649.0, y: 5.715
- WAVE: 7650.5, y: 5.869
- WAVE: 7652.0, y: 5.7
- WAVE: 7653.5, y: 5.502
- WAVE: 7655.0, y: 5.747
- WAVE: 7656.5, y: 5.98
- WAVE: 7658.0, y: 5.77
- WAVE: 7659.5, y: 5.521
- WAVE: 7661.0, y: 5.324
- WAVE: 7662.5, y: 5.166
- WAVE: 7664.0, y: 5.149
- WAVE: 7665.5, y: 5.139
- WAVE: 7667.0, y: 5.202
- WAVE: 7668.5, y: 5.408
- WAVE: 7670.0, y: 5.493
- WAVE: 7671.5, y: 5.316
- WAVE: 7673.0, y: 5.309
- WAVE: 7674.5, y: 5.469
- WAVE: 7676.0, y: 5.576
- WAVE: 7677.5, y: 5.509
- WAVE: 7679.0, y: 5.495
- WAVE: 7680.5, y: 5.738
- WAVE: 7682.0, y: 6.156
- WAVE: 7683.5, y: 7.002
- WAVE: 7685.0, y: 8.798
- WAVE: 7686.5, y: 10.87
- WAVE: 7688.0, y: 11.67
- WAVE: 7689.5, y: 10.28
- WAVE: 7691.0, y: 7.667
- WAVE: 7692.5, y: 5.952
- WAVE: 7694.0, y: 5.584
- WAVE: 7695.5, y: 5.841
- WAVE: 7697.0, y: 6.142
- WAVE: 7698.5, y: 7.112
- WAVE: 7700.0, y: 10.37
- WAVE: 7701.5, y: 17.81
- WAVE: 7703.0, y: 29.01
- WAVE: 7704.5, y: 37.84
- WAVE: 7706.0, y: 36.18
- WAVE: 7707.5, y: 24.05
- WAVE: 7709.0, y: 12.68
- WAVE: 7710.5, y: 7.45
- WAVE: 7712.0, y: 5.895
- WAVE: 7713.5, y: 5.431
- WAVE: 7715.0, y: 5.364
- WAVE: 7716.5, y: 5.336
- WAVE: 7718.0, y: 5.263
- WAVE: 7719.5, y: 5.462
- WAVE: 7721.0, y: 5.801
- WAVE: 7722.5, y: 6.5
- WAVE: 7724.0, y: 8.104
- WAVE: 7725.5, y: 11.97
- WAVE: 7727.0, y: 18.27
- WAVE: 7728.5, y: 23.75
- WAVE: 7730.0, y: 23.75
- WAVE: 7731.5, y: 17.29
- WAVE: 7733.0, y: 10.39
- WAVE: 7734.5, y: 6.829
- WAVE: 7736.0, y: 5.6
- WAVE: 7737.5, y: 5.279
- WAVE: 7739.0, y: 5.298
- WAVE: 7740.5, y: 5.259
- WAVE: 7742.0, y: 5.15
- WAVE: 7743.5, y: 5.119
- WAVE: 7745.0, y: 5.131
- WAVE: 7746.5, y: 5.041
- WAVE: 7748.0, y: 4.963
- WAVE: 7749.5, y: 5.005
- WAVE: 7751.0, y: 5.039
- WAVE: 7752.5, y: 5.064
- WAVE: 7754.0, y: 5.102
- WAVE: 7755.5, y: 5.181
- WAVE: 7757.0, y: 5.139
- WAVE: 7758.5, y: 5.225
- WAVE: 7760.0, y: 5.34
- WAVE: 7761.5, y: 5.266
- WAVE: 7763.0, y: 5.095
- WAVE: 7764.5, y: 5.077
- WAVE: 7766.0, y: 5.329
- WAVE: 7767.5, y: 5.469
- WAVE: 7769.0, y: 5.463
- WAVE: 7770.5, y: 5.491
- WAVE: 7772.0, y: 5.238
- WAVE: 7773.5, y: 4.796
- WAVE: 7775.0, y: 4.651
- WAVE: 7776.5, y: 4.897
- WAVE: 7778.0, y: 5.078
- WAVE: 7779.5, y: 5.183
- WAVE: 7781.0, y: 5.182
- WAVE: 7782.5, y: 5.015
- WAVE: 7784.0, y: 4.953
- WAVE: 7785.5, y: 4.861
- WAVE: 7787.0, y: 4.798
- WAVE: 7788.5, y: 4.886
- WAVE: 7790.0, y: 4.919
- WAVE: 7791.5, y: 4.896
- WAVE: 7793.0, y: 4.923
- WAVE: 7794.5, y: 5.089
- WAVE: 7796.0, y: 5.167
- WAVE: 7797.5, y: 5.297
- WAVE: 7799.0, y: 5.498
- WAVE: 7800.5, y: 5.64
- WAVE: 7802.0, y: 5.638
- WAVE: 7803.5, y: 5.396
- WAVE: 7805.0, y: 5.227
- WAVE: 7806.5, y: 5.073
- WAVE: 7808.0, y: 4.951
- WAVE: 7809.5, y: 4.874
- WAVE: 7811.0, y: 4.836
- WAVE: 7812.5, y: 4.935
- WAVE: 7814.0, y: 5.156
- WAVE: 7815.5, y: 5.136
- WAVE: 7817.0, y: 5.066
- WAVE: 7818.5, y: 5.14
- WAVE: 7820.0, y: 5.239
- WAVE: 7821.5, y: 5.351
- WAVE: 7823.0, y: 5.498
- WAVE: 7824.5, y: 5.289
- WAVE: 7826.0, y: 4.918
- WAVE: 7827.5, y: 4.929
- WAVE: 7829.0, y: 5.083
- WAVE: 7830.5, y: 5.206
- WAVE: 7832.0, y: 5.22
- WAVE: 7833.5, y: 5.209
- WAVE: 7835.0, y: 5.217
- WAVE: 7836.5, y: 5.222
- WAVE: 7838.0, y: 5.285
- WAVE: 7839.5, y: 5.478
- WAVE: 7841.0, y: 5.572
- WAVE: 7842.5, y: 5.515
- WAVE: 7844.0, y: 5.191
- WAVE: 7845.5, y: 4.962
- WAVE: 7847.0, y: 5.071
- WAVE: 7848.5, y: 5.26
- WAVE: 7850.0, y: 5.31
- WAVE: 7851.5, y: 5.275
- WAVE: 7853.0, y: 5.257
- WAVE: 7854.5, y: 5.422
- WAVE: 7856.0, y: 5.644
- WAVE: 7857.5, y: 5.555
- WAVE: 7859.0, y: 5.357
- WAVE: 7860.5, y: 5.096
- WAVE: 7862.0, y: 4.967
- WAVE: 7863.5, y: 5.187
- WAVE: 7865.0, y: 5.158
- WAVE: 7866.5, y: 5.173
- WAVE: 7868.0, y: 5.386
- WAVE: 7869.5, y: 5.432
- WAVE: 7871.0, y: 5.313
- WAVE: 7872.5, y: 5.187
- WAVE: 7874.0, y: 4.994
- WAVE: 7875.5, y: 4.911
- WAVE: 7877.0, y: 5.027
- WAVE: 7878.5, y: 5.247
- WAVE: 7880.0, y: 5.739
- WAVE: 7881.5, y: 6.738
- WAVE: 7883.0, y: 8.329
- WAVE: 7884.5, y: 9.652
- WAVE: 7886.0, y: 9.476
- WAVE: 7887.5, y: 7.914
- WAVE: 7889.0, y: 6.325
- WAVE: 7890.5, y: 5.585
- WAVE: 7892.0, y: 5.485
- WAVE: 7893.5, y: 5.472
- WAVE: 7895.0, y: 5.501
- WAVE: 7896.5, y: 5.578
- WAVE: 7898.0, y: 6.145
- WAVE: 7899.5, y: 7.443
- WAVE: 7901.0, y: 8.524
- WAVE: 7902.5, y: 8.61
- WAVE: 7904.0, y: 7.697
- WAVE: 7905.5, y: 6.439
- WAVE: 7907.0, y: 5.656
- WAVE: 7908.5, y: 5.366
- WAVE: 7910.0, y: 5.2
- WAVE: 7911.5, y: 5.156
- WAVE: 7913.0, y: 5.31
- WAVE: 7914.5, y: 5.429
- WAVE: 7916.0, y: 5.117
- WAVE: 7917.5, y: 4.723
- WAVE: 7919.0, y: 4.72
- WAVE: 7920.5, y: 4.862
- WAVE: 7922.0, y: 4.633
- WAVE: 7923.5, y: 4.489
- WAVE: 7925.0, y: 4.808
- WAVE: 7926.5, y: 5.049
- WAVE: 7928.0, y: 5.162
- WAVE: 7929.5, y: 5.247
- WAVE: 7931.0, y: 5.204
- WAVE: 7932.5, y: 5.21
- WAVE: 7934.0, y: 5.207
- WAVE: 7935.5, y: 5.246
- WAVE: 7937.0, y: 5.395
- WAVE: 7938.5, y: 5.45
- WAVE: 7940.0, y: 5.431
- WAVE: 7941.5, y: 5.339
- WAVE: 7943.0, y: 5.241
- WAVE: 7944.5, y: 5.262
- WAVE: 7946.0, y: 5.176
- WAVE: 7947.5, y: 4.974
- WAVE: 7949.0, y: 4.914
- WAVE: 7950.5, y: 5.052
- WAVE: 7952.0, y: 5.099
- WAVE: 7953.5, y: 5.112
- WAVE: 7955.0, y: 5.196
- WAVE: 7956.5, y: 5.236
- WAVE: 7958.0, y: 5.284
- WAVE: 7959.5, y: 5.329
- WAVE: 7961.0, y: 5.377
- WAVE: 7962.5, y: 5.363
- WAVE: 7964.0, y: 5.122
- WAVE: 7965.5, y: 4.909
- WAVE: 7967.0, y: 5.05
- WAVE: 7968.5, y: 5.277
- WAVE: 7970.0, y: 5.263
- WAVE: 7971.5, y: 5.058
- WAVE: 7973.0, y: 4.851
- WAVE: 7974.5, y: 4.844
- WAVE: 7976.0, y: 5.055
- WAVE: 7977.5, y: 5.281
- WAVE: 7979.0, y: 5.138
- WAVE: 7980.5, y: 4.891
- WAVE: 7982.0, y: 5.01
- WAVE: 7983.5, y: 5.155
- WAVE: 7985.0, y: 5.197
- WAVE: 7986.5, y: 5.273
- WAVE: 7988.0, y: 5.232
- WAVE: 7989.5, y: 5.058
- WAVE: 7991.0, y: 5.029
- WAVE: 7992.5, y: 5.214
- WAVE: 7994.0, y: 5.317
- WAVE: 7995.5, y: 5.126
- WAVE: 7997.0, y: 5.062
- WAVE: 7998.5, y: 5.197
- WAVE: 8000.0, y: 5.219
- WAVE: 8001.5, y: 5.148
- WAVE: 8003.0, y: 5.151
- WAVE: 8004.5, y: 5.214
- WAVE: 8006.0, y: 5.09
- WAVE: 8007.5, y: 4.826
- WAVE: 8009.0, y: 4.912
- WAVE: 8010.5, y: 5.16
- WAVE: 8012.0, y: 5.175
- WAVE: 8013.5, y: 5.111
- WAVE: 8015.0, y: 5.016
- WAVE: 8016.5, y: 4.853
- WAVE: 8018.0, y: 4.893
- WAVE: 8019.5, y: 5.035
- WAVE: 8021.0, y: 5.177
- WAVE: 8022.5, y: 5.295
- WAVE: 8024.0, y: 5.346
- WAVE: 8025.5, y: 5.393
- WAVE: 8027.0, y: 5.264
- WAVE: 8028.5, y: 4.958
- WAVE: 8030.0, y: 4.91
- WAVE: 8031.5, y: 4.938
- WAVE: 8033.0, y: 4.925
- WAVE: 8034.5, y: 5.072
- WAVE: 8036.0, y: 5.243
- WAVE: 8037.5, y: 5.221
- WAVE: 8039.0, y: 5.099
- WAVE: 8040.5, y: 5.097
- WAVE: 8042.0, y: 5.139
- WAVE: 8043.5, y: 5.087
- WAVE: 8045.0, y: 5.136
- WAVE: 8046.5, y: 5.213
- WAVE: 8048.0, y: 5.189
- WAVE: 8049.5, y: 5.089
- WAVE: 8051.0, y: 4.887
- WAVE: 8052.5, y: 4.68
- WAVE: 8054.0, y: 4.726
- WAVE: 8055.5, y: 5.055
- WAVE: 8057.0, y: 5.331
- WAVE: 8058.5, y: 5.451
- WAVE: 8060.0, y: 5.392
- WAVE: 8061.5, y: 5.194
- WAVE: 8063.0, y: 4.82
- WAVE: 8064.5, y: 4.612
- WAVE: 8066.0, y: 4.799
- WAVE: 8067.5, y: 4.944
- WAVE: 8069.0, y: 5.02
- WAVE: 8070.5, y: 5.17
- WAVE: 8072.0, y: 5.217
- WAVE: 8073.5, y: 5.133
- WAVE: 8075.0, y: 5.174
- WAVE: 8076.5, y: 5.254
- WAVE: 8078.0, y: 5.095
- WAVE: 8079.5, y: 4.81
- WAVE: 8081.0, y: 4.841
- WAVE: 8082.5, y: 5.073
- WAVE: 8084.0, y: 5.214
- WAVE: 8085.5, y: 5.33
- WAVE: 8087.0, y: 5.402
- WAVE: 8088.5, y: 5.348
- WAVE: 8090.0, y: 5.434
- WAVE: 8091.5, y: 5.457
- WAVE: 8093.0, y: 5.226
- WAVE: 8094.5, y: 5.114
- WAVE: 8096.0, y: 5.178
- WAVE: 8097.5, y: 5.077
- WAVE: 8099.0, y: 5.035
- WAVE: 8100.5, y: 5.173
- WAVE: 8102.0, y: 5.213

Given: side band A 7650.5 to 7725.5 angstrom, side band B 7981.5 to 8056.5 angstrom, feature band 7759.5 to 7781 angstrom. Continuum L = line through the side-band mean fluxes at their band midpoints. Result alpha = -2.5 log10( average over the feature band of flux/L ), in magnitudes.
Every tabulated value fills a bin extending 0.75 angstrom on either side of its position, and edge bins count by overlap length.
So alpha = 0.46 mag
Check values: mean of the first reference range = 8.8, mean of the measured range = 5.17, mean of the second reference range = 5.1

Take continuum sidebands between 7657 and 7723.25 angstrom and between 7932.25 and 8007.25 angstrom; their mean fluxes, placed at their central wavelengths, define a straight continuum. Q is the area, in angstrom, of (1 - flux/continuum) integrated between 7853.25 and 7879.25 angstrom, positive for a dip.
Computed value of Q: 5.4 angstrom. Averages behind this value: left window 9.08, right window 5.16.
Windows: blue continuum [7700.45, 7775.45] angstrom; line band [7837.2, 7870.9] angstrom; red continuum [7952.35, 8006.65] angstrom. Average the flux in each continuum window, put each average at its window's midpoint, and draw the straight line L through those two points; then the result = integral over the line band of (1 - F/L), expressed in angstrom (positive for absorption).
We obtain 9.5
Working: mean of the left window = 9.43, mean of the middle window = 5.3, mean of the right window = 5.15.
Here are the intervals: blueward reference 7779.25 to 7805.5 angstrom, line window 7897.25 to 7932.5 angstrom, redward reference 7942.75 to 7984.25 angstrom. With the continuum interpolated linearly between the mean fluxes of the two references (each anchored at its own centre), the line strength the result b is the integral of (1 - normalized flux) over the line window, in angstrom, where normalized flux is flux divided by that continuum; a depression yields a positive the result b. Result -3.82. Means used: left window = 5.14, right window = 5.12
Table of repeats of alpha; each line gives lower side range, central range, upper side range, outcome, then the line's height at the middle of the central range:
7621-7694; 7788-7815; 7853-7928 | 0.14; 5.85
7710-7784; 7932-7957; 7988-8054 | 0.08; 5.59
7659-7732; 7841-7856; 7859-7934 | 0.28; 6.84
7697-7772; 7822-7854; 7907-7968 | 0.36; 7.32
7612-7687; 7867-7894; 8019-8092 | -0.17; 5.31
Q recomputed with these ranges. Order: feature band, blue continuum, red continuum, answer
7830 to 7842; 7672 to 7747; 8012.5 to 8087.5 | 4.3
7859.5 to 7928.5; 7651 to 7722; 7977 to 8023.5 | 5.6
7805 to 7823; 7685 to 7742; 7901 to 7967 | 7.5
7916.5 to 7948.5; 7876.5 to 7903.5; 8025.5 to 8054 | 6.3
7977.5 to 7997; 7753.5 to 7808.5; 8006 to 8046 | -0.2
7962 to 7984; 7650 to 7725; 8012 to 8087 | 2.9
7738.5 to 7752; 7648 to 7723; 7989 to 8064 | 4.9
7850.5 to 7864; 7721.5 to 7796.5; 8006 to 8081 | 1.9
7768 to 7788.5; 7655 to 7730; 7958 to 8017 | 8.1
